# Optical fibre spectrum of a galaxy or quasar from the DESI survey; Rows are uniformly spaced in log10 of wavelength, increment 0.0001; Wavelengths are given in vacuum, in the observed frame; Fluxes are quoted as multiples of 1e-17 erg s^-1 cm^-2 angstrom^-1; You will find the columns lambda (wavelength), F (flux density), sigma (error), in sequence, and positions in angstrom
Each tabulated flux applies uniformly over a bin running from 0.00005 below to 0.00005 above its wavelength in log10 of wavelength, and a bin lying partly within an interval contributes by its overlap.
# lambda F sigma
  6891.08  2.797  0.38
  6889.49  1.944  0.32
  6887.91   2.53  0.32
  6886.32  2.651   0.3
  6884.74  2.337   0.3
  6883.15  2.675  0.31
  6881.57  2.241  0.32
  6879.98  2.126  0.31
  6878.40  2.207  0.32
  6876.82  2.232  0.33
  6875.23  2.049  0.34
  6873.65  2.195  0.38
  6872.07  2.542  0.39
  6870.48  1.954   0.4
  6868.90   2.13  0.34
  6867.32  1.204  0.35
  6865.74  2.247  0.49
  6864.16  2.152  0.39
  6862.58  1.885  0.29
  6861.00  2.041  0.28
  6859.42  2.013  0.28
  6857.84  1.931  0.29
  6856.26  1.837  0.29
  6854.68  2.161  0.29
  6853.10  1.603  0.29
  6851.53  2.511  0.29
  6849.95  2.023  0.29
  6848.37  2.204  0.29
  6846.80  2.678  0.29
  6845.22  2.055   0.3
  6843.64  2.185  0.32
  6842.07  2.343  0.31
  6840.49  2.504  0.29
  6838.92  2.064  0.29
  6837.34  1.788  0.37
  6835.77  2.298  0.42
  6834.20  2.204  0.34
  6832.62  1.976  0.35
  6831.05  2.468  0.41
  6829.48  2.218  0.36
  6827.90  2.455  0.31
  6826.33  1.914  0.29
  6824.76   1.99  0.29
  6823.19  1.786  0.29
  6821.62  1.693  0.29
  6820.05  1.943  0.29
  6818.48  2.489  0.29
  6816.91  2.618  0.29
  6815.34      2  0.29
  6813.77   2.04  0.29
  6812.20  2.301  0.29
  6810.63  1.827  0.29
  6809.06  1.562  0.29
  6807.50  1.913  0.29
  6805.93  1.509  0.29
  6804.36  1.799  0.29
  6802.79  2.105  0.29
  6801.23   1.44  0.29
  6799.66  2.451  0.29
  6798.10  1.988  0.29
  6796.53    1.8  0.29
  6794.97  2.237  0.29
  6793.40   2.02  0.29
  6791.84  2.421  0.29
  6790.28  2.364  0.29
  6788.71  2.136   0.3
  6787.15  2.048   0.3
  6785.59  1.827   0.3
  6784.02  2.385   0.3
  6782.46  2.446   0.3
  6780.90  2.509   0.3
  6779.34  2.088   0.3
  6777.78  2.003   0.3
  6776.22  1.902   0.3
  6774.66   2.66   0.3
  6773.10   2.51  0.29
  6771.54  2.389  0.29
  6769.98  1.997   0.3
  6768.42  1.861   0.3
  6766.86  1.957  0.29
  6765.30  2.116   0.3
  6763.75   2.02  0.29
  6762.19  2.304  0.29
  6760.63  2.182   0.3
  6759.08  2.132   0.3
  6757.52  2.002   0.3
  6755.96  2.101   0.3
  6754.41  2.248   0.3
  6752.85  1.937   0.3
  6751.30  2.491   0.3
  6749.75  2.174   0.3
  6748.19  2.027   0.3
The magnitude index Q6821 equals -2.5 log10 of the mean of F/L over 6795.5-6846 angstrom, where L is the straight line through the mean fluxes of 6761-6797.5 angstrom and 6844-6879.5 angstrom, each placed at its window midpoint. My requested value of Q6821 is 0.04 mag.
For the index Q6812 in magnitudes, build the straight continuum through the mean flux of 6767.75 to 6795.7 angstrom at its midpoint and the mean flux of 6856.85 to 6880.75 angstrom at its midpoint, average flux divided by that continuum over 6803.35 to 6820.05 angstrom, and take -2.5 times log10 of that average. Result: 0.08 mag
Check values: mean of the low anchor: 2.21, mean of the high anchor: 2.06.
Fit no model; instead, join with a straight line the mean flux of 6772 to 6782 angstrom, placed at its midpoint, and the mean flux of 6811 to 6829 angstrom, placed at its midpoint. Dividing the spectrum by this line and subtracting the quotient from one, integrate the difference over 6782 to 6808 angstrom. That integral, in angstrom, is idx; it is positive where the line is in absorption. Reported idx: 1.94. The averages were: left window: 2.29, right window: 2.11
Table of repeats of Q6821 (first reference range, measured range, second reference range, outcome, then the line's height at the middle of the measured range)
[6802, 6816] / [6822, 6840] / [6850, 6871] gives -0.09 mag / 1.93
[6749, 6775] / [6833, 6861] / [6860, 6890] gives 0.02 mag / 2.18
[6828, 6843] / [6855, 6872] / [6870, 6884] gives 0.14 mag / 2.24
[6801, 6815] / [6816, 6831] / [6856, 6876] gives -0.13 mag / 1.9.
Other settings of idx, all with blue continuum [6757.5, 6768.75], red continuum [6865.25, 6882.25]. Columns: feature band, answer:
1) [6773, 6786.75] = -1.0 angstrom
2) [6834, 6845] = -0.5 angstrom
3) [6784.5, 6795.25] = -0.3 angstrom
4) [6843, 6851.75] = -0.7 angstrom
